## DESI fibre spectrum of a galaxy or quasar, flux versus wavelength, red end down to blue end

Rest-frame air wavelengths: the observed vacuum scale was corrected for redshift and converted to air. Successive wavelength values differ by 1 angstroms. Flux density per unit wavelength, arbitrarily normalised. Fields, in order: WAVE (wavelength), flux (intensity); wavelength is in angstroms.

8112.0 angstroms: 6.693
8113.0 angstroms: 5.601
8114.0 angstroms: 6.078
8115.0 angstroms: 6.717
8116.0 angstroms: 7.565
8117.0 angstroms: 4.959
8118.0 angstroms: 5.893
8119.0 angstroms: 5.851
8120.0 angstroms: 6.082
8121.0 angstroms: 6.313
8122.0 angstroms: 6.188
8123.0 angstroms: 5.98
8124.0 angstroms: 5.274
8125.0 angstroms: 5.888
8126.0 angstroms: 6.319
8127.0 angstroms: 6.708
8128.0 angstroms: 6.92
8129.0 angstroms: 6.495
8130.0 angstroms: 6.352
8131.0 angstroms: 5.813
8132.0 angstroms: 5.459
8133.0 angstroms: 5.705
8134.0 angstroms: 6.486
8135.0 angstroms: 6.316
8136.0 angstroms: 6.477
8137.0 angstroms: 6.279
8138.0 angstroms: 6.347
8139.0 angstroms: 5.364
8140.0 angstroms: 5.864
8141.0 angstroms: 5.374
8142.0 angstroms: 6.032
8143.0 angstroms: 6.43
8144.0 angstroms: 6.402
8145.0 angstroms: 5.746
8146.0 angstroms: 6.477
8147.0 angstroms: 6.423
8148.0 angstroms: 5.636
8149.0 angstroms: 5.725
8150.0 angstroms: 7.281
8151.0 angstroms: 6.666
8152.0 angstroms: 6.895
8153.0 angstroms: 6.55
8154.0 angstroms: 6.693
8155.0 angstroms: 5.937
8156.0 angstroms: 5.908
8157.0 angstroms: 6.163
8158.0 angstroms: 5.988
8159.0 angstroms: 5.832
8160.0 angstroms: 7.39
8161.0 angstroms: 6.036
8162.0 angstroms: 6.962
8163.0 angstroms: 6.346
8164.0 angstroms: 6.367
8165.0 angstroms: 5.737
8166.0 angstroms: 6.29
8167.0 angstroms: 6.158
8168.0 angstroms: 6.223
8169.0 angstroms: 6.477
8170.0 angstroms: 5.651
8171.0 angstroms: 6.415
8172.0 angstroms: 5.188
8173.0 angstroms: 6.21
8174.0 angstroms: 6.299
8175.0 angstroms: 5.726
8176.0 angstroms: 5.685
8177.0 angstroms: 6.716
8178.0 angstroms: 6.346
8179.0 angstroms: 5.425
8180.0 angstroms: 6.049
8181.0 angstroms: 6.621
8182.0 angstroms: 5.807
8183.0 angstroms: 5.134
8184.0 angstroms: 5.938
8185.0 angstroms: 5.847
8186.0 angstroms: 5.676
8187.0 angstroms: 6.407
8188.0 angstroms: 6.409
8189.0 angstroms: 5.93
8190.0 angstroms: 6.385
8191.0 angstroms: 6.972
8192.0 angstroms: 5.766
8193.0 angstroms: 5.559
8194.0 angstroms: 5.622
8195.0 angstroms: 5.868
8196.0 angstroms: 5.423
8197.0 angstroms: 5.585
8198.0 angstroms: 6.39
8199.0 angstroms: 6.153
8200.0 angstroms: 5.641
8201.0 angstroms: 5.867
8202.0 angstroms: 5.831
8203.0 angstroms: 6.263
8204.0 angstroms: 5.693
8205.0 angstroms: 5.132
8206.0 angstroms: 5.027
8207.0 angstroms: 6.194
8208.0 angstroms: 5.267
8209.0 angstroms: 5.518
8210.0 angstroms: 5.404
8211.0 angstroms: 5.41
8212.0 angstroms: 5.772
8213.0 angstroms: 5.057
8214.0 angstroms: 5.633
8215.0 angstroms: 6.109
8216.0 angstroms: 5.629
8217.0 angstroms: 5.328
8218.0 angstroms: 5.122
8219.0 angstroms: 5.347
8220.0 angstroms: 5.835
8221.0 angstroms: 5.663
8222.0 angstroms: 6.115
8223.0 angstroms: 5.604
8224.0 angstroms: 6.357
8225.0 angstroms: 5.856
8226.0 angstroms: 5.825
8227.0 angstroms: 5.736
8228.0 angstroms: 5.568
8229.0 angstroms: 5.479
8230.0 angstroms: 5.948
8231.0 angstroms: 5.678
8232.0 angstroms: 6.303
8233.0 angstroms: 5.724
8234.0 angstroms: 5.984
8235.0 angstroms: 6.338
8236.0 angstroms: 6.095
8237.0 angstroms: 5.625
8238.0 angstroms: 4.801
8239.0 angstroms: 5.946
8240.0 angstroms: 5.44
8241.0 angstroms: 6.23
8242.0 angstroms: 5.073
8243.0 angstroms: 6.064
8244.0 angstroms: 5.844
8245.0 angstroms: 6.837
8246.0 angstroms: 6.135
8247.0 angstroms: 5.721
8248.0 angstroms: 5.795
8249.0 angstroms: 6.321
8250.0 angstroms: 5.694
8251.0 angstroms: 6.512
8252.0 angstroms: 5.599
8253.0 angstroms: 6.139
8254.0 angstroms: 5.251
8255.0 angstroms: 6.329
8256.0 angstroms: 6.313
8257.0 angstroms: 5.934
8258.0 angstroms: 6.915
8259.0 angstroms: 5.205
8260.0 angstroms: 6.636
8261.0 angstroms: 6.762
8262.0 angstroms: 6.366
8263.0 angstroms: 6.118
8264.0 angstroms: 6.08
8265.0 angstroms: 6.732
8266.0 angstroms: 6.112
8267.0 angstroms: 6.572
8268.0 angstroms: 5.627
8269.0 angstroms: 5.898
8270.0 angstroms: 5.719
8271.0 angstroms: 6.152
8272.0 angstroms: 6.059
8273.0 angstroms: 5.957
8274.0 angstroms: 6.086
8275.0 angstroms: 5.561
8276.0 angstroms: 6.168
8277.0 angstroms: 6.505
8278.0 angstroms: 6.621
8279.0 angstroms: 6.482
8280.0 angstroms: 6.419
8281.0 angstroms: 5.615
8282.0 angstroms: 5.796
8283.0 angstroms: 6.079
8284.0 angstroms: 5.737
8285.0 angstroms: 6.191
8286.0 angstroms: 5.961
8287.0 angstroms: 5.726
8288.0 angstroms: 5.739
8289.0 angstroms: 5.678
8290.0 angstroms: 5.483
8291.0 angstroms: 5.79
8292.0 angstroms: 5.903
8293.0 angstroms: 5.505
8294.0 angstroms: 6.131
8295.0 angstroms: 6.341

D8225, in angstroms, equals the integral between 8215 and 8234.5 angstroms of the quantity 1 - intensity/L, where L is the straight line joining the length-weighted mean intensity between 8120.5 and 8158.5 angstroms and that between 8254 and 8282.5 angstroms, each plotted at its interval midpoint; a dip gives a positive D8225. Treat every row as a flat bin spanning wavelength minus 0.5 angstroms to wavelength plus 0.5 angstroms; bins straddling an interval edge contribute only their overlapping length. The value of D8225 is 1.3 angstroms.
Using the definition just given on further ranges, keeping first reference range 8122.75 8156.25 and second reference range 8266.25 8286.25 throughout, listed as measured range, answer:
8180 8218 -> 2.2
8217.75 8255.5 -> 1.6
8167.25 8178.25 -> 0.1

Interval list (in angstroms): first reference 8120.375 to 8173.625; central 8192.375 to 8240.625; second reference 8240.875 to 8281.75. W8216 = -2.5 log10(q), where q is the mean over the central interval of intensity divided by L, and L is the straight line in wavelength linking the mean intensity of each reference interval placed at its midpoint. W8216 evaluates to 0.08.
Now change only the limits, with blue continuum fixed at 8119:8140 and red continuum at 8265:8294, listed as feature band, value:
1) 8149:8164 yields -0.06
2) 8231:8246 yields 0.03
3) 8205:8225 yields 0.08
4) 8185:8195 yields 0.00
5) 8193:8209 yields 0.06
